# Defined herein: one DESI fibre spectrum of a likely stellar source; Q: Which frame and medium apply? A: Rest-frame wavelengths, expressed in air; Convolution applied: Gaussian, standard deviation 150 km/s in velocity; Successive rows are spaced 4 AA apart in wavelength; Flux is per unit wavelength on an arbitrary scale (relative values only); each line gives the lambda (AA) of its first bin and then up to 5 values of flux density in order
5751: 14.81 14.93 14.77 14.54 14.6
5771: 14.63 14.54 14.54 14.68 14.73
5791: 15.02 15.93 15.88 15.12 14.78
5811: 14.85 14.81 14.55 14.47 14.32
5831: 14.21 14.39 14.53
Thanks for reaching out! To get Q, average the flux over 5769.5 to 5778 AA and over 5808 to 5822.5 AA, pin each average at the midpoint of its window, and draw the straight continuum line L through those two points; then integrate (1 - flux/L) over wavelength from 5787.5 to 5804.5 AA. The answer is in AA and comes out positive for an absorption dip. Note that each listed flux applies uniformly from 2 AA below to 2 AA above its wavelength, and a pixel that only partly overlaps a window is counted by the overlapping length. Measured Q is -0.9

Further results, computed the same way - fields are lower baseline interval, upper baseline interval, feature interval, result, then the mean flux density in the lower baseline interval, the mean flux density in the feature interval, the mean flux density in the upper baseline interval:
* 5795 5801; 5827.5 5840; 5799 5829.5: 0.9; 15.9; 14.8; 14.4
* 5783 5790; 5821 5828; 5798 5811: -0.5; 14.8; 15.1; 14.4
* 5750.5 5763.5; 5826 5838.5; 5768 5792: 0.0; 14.8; 14.7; 14.3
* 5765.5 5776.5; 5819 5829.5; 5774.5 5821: -1.5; 14.6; 15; 14.4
